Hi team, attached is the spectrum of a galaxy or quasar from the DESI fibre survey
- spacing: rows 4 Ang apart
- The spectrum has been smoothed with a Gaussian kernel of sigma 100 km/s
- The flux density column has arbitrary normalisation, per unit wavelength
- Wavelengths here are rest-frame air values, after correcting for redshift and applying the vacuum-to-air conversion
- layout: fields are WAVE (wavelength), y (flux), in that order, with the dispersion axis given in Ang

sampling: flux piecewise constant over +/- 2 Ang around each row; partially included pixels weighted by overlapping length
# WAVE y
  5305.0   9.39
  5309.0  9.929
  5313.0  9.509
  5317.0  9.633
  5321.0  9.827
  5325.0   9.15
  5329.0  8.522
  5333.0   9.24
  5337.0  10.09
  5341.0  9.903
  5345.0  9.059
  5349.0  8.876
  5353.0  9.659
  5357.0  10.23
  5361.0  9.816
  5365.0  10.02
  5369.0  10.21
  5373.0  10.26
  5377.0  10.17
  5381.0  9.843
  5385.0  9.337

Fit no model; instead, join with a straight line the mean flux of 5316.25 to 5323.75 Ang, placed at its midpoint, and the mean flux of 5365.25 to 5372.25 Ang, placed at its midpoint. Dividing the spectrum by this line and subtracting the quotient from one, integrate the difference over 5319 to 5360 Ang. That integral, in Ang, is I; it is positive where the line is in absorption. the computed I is 1.7 Ang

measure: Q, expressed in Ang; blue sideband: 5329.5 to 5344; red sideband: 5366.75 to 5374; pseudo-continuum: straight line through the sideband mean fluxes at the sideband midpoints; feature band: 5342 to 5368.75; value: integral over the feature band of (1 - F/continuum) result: 0.7 Ang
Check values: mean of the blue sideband 9.57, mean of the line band 9.66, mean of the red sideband 10.2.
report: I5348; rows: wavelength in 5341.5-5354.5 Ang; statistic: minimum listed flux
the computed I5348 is 8.876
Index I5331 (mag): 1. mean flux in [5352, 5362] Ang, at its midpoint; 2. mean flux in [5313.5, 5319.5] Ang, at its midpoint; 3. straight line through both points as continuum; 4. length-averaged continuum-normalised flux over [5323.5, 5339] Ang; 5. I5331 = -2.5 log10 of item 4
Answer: 0.05 mag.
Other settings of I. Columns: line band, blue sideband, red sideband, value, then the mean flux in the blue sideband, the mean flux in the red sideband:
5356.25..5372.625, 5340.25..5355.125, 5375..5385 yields -0.8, 9.34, 9.87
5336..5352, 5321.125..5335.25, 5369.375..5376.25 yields 0.1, 9.1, 10.2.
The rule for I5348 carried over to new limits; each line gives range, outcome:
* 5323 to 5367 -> 8.522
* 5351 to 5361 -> 9.659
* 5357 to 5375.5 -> 9.816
